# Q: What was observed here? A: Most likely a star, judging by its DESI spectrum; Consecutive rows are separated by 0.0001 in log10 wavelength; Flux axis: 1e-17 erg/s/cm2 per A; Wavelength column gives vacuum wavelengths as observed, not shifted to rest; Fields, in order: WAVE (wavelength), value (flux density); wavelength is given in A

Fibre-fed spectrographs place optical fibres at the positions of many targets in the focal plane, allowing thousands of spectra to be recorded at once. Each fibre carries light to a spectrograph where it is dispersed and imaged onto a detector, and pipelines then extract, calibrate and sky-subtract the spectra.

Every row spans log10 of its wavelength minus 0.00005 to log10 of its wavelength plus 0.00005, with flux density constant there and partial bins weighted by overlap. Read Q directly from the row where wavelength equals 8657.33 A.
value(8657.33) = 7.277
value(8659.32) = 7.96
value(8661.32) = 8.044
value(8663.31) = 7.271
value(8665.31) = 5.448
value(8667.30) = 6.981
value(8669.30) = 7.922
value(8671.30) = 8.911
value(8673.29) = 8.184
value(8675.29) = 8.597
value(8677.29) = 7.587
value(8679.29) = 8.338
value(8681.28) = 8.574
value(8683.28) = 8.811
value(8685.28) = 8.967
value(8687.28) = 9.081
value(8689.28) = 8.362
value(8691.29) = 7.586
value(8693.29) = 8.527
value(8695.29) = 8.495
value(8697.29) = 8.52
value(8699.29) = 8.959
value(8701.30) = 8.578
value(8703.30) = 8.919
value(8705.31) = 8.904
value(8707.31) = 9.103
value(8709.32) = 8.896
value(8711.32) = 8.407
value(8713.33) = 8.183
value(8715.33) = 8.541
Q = 7.277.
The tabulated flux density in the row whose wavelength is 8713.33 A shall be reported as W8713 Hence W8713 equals 8.183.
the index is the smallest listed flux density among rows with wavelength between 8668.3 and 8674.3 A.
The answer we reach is 7.922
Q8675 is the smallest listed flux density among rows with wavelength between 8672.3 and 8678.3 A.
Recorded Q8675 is 7.587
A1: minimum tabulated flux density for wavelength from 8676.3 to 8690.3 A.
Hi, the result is 7.587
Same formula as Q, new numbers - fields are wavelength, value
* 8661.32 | 8.044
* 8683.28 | 8.811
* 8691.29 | 7.586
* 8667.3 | 6.981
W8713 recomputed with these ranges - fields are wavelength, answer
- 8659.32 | 7.96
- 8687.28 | 9.081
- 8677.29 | 7.587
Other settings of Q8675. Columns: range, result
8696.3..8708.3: 8.52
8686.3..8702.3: 7.586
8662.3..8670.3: 5.448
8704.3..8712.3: 8.407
